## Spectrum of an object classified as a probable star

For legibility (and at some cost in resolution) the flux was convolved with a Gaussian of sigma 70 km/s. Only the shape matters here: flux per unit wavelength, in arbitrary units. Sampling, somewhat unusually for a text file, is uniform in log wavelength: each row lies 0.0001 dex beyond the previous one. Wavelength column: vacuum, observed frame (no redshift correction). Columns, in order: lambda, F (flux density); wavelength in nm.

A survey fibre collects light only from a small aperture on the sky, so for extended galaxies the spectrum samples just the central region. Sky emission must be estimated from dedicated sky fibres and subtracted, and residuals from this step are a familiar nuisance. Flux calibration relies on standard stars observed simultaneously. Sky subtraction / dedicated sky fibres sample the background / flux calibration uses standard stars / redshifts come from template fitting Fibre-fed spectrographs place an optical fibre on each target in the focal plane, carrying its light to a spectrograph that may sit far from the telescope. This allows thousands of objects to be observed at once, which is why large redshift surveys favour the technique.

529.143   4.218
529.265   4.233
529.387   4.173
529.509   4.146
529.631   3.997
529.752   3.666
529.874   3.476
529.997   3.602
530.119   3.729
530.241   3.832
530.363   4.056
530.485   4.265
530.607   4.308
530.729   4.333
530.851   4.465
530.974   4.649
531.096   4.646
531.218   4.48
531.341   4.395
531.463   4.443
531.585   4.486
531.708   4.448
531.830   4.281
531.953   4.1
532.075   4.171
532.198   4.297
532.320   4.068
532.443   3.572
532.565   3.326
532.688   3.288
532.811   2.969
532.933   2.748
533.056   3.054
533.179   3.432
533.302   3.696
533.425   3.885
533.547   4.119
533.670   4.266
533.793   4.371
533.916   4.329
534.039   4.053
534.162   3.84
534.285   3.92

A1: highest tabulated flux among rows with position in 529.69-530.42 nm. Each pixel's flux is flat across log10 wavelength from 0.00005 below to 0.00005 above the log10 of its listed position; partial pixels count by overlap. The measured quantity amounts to 4.056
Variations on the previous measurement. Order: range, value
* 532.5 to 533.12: 3.326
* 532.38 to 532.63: 3.572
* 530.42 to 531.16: 4.649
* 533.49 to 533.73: 4.266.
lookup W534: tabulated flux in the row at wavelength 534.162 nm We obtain 3.84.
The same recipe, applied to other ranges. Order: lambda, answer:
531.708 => 4.448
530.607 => 4.308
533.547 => 4.119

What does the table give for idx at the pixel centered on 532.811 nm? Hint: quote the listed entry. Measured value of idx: 2.969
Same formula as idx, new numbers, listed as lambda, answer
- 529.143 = 4.218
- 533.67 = 4.266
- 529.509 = 4.146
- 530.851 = 4.465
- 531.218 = 4.48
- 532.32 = 4.068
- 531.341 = 4.395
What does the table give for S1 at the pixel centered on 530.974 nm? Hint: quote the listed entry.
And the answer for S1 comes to 4.649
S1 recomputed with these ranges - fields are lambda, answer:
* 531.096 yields 4.646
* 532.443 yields 3.572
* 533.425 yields 3.885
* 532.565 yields 3.326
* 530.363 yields 4.056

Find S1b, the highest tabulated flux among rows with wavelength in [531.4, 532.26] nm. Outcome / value 4.486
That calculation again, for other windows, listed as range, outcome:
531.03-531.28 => 4.646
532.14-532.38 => 4.297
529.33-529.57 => 4.173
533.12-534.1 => 4.371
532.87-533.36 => 3.696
